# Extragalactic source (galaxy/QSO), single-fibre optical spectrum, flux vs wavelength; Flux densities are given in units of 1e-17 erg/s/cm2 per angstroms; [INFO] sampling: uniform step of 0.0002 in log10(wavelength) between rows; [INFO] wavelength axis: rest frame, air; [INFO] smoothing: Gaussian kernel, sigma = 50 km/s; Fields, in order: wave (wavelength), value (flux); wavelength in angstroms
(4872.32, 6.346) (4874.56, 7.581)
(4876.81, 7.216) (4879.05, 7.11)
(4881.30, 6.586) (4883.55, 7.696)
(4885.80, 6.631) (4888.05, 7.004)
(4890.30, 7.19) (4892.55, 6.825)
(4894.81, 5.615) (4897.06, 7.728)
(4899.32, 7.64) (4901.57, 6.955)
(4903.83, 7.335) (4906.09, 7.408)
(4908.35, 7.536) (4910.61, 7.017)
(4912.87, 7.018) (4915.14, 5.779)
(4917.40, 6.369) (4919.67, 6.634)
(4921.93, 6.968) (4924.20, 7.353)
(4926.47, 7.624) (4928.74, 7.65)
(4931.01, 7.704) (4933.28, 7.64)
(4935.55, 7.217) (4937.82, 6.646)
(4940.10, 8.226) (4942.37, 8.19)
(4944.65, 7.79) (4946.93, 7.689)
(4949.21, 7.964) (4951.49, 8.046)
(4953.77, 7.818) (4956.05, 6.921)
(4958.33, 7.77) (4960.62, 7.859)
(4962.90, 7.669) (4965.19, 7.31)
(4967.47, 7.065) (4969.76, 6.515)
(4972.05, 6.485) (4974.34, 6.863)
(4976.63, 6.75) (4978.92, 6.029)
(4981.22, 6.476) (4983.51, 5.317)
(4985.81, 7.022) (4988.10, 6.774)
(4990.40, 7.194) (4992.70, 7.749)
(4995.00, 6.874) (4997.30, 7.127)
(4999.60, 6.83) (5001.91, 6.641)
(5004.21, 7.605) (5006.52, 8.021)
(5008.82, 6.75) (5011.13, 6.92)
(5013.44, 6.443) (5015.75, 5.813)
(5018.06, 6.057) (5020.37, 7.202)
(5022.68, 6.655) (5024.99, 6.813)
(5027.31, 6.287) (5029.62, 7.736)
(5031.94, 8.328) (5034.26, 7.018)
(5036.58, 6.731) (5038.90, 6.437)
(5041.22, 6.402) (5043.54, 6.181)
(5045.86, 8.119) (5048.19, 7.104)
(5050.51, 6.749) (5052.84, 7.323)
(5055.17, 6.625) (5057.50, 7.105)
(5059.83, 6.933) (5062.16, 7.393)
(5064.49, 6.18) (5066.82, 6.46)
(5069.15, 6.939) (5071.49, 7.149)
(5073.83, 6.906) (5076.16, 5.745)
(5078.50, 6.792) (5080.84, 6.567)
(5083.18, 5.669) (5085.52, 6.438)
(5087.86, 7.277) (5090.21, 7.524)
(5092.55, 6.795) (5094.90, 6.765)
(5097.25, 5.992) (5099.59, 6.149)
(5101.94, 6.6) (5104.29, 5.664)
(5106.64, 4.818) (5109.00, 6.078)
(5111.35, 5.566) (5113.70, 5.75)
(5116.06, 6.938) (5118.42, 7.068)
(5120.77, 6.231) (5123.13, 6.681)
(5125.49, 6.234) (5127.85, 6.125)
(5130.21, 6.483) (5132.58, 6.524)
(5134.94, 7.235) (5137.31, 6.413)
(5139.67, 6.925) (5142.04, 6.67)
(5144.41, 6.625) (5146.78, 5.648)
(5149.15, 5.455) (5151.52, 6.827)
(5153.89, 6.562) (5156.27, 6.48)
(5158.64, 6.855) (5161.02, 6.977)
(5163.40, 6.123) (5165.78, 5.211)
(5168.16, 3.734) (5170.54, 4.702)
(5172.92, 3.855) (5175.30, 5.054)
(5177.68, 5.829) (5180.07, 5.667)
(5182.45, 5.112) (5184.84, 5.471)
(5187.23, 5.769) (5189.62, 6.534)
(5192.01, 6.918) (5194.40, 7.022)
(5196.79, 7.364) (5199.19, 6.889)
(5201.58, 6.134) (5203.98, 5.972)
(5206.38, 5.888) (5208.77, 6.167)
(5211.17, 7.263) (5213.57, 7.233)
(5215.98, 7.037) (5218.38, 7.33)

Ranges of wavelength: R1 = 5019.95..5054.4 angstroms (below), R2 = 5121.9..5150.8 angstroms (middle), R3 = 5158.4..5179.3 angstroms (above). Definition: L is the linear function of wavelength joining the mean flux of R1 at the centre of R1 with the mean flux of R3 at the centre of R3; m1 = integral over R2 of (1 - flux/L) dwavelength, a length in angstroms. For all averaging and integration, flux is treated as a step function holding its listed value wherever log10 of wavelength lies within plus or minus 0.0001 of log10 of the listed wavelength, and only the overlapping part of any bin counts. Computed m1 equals -3.5 angstroms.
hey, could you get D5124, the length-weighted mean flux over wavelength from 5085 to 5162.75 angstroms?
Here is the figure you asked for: 6.43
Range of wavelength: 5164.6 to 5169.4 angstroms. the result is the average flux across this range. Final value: 4.47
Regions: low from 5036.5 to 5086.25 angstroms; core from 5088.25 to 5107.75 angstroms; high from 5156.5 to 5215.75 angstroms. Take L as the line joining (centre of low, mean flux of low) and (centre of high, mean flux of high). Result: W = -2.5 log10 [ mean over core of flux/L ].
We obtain 0.03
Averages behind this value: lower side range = 6.73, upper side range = 6.02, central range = 6.33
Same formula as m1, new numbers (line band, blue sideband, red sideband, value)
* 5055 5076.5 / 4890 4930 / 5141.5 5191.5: -1.8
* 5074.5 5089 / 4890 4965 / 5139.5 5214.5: 0.3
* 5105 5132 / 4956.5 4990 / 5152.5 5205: 0.1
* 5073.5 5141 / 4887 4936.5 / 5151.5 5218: -0.3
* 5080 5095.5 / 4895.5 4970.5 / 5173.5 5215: -0.1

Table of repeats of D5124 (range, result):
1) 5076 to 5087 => 6.32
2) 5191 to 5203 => 6.85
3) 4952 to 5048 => 6.95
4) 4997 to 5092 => 6.85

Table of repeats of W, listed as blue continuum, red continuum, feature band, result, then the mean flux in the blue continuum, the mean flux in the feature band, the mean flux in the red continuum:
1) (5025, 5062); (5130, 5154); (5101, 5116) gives 0.15 mag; 7.01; 5.82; 6.48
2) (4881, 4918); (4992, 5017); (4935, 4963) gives -0.11 mag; 6.98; 7.69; 6.96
